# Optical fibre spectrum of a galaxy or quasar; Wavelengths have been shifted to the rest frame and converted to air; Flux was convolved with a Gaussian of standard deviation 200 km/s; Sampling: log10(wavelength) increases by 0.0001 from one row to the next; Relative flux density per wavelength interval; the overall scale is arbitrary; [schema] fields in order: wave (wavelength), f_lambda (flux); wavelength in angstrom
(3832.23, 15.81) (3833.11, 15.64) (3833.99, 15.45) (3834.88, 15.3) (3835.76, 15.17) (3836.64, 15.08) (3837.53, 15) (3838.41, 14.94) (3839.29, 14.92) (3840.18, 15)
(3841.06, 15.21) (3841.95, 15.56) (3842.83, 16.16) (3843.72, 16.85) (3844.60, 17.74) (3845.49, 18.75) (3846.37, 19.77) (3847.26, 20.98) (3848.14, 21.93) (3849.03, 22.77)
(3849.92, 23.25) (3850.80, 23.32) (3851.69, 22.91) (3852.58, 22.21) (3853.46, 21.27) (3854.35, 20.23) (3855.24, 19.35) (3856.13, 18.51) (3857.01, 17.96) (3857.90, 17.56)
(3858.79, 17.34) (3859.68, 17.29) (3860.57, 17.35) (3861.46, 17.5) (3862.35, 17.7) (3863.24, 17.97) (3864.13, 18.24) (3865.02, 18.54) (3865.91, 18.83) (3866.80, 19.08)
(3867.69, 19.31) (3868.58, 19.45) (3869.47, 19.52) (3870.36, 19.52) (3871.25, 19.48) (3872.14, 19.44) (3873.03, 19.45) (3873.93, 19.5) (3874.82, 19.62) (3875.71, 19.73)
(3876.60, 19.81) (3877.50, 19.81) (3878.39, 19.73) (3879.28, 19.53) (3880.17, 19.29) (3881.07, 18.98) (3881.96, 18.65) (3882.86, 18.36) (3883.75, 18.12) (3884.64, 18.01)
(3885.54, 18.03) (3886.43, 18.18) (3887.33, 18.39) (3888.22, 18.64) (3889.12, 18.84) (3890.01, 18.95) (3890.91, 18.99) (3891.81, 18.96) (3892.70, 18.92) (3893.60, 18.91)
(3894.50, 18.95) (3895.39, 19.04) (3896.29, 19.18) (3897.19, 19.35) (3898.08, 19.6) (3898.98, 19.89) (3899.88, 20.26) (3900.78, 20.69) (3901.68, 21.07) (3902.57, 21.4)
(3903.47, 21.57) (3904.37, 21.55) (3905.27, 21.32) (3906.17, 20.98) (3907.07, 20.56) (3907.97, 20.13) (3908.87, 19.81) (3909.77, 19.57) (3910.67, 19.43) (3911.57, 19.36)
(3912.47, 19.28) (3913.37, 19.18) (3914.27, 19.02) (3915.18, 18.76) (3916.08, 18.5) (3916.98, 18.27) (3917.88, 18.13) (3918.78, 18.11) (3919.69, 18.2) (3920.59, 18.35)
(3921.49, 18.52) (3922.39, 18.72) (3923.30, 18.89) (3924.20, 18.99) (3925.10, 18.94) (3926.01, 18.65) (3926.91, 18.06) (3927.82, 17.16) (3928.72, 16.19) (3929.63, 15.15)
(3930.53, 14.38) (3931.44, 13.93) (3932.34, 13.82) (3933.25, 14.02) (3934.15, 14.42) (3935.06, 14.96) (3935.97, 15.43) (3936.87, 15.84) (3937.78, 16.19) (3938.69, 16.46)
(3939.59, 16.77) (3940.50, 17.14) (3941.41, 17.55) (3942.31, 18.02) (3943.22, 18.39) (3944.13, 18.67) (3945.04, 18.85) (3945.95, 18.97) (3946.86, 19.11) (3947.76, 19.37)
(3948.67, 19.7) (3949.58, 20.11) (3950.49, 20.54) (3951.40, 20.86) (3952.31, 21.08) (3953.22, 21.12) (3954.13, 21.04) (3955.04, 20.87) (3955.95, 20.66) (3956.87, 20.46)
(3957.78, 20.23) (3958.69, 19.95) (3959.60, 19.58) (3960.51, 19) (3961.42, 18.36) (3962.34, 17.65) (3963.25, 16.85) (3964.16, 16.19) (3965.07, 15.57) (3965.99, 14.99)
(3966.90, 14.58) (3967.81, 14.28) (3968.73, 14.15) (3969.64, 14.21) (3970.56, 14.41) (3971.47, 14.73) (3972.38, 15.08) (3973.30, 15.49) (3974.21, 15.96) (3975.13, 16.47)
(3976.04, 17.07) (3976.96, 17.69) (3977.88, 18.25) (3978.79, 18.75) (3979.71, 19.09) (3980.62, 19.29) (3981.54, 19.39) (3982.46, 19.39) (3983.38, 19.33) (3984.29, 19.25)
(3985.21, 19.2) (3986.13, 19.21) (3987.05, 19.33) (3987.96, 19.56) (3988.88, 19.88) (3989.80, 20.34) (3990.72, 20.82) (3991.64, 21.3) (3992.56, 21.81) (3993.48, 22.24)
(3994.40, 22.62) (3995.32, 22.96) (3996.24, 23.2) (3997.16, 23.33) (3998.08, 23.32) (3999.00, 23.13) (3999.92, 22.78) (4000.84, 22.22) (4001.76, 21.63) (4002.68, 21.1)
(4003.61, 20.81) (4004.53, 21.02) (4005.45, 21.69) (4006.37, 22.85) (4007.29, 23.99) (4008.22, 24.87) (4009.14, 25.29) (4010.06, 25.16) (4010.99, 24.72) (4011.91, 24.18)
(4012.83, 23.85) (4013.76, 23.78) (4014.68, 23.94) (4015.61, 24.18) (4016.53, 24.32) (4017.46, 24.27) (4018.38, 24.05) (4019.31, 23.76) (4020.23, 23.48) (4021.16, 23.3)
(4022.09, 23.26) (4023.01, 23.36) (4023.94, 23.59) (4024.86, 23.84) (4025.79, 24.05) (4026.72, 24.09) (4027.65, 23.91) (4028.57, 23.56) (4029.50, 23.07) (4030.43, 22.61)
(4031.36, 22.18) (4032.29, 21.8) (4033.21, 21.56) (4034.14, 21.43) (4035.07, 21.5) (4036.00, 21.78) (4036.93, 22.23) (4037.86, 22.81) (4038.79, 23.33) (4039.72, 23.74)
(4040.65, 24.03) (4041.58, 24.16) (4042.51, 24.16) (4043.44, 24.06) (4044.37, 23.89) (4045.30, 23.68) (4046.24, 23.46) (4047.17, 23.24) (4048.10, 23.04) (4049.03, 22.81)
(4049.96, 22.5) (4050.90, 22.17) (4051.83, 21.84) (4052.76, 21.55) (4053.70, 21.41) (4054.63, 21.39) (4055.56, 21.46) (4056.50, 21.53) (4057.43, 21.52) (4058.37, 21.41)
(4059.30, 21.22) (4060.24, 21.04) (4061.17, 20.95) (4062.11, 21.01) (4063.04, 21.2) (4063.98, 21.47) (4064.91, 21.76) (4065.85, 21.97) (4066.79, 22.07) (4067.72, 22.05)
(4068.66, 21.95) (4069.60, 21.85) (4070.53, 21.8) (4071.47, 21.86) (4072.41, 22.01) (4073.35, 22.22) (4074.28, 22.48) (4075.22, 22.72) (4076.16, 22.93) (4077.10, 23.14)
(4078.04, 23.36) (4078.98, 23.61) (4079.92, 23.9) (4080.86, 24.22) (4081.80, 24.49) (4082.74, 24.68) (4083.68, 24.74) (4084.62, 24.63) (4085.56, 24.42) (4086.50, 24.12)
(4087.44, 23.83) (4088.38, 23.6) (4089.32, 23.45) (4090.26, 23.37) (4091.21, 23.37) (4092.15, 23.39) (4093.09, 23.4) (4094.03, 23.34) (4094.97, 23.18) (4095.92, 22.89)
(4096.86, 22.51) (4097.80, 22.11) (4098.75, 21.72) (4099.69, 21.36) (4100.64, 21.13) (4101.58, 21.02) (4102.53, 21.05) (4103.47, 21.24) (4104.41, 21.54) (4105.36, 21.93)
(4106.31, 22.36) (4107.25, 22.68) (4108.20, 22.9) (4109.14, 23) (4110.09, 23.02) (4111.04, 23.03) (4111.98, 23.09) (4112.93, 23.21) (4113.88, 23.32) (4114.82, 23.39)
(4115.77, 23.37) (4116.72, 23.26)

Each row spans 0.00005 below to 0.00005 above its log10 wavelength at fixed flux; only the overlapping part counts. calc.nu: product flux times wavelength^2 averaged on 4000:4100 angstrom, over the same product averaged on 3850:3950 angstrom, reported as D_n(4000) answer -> 1.32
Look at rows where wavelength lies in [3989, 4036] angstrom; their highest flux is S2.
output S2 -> 25.29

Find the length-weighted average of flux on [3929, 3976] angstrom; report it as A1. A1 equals 17.3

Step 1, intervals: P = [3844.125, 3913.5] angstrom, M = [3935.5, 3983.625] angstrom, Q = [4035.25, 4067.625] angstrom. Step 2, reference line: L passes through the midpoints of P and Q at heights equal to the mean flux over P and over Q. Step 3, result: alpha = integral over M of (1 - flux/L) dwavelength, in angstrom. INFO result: 6.8 angstrom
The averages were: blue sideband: 19.5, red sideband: 22.3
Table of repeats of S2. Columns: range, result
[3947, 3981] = 21.12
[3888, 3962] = 21.57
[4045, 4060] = 23.68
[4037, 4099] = 24.74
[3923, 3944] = 18.99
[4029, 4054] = 24.16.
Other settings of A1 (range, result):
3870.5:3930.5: 19.1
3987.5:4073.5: 22.6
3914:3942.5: 17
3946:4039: 20.8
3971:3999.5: 19.6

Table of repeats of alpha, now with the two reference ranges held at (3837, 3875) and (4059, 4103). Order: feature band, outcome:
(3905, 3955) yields 4.5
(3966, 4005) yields 3.4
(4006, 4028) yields -2.5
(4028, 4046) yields -0.9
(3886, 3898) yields 0.3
